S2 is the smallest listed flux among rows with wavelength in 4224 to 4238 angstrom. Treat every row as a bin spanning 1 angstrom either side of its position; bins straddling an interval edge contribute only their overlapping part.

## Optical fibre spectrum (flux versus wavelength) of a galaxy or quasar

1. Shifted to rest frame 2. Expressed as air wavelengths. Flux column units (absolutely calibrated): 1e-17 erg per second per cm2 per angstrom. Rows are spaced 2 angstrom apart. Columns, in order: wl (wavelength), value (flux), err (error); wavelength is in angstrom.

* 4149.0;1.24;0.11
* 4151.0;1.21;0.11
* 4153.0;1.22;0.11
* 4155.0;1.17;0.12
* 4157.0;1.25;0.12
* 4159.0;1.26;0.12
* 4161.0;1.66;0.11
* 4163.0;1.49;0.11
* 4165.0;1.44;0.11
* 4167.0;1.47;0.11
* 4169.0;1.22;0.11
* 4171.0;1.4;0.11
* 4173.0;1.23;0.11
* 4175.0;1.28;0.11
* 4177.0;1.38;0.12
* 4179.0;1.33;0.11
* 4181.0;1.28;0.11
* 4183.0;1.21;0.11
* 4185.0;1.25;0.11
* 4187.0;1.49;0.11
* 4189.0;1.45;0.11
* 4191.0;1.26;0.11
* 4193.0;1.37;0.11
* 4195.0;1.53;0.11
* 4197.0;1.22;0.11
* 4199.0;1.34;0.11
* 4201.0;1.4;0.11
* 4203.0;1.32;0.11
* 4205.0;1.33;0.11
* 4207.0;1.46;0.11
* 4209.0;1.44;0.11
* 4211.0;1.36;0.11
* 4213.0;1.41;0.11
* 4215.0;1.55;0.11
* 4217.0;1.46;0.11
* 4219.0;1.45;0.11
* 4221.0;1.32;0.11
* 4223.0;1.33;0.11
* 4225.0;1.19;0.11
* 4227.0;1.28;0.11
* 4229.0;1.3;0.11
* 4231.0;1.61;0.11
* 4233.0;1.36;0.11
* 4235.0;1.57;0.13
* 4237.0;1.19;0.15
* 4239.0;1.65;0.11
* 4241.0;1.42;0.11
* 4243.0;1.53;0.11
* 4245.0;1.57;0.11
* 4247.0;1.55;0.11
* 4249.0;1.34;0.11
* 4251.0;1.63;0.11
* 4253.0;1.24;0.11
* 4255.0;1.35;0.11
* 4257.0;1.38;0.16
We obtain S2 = 1.19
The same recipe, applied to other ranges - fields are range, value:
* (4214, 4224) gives 1.32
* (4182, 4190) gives 1.21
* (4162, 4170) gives 1.22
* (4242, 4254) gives 1.24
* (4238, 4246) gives 1.42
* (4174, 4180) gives 1.28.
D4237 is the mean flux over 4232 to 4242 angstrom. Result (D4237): 1.44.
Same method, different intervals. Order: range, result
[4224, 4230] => 1.26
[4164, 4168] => 1.46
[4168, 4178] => 1.3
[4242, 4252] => 1.52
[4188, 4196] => 1.4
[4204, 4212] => 1.4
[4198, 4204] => 1.35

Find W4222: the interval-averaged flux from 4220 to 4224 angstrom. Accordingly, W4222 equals 1.33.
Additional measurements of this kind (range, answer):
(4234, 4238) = 1.38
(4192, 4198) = 1.37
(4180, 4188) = 1.31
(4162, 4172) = 1.4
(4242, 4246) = 1.55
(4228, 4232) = 1.46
